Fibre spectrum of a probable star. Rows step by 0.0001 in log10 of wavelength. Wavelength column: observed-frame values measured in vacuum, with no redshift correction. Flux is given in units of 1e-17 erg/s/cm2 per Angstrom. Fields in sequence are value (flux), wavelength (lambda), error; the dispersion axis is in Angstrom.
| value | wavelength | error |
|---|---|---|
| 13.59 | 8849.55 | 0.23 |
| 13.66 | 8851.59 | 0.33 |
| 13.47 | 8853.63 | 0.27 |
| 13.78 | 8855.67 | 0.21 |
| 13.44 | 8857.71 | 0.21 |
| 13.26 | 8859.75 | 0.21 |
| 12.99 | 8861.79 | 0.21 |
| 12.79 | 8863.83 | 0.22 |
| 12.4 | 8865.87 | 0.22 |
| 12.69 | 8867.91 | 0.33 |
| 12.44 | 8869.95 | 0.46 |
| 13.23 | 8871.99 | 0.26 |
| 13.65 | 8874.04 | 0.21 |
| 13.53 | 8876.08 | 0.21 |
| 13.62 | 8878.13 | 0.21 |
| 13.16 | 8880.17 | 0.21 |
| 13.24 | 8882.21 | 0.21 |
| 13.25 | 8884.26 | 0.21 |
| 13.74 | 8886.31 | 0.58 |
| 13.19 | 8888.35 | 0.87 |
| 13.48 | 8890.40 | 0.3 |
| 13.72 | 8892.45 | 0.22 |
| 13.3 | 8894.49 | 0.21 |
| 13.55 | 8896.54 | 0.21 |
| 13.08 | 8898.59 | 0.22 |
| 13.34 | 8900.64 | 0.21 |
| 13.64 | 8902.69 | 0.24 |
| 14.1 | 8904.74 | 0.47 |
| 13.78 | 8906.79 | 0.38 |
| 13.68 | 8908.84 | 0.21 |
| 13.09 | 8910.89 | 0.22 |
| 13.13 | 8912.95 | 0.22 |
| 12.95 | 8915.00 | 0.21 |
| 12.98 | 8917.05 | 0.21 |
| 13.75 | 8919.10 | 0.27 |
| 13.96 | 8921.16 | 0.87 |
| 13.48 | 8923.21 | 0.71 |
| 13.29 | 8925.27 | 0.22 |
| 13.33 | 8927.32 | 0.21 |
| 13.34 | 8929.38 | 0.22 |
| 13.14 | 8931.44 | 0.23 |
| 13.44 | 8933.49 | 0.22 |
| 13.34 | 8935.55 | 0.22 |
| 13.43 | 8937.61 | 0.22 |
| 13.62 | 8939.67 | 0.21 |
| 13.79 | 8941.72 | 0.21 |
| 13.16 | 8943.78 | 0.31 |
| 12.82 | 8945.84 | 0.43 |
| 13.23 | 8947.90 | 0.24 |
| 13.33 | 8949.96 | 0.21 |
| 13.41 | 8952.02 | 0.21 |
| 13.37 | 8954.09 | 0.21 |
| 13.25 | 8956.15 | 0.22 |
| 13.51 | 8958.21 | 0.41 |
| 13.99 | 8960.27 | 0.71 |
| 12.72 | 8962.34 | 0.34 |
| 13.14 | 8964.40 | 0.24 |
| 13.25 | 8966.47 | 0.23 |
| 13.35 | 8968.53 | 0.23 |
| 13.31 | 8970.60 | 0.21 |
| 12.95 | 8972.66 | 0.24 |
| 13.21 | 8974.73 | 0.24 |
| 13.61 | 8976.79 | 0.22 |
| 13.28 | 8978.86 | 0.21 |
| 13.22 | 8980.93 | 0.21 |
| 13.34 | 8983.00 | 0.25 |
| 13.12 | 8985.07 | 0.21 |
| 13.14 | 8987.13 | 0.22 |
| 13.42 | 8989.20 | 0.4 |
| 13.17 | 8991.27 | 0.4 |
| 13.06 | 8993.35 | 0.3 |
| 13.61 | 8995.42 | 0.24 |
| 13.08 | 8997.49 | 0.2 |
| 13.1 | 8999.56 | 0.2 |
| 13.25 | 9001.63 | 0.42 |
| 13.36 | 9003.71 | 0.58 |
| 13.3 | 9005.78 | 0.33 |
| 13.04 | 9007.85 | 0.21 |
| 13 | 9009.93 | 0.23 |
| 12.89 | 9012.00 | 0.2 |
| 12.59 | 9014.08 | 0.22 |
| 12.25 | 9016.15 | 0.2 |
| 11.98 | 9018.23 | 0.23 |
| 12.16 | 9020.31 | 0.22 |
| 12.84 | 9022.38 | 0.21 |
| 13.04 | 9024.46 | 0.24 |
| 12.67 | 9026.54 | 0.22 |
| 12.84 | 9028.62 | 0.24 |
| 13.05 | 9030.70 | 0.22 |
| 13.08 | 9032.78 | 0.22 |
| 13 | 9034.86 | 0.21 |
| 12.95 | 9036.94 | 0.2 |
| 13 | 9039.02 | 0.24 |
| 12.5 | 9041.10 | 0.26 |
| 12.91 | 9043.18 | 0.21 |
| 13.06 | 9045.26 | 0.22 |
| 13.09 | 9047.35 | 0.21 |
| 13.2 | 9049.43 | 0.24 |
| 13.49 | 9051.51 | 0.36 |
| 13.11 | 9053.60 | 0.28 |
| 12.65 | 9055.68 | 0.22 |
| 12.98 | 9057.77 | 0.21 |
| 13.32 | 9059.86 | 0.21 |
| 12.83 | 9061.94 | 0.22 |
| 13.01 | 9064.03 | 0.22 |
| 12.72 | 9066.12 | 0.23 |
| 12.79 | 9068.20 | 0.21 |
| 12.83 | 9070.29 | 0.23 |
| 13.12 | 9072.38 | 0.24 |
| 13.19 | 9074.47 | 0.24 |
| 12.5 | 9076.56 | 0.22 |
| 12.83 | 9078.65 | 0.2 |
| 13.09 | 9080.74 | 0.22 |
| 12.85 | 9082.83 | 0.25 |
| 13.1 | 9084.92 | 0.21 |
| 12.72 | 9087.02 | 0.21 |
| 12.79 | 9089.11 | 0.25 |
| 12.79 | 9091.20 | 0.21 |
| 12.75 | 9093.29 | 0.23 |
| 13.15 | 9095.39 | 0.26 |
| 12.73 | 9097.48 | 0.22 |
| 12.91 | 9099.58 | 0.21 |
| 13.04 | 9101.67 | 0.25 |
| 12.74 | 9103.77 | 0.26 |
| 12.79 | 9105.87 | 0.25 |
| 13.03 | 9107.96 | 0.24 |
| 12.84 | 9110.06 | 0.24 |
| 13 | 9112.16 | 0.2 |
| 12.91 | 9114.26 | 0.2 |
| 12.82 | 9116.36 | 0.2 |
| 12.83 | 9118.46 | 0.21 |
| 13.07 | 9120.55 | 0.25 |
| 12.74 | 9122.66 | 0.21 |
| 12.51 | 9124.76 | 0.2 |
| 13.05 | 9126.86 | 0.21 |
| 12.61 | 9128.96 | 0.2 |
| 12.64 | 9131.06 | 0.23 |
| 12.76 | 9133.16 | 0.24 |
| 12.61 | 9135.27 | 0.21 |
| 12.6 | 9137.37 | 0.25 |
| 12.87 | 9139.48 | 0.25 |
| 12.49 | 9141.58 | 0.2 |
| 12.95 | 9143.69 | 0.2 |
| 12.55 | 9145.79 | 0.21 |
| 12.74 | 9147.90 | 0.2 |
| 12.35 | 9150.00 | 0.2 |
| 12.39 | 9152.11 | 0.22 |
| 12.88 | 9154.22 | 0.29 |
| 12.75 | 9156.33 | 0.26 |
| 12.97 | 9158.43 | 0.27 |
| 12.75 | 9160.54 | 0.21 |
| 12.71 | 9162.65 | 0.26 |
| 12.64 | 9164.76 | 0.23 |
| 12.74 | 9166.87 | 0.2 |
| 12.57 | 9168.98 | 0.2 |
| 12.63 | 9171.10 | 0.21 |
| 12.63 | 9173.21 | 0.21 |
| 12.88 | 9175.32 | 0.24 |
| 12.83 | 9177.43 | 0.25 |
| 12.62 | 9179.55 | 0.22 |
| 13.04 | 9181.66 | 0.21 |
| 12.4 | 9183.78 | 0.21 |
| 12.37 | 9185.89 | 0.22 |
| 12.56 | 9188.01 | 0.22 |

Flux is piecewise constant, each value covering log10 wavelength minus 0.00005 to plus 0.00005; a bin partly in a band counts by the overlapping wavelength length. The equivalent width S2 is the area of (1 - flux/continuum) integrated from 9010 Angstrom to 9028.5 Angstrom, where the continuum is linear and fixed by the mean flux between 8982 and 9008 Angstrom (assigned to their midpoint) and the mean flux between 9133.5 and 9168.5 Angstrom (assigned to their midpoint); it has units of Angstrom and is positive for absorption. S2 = 0.8 Angstrom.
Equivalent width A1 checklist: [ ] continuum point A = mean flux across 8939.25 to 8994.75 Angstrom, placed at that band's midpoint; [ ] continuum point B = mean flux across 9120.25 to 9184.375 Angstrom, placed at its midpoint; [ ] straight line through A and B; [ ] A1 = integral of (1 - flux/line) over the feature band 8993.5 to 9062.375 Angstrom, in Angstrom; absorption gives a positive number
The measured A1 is 0.8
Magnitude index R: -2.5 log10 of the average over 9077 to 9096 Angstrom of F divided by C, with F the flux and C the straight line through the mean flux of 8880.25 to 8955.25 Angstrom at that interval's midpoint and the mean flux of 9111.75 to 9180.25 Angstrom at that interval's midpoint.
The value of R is 0.00 mag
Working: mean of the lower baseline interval 13.4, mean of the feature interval 12.9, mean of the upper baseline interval 12.7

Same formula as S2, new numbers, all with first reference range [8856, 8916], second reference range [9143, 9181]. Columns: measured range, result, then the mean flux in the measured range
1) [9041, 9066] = -0.2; 13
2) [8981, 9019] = 0.0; 13.1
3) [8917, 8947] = -0.5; 13.4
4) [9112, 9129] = -0.1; 12.8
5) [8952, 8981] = -0.4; 13.3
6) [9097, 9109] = 0.0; 12.9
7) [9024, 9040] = 0.0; 12.9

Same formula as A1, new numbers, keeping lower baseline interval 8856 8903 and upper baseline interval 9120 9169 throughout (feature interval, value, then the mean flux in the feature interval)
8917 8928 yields -0.29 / 13.5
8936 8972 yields -0.64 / 13.3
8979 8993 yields -0.21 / 13.2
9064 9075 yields -0.06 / 12.9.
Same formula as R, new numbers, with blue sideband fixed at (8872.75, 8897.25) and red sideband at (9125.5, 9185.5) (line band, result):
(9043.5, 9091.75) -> 0.00 mag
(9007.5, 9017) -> 0.03 mag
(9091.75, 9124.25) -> 0.00 mag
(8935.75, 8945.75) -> -0.01 mag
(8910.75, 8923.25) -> 0.00 mag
